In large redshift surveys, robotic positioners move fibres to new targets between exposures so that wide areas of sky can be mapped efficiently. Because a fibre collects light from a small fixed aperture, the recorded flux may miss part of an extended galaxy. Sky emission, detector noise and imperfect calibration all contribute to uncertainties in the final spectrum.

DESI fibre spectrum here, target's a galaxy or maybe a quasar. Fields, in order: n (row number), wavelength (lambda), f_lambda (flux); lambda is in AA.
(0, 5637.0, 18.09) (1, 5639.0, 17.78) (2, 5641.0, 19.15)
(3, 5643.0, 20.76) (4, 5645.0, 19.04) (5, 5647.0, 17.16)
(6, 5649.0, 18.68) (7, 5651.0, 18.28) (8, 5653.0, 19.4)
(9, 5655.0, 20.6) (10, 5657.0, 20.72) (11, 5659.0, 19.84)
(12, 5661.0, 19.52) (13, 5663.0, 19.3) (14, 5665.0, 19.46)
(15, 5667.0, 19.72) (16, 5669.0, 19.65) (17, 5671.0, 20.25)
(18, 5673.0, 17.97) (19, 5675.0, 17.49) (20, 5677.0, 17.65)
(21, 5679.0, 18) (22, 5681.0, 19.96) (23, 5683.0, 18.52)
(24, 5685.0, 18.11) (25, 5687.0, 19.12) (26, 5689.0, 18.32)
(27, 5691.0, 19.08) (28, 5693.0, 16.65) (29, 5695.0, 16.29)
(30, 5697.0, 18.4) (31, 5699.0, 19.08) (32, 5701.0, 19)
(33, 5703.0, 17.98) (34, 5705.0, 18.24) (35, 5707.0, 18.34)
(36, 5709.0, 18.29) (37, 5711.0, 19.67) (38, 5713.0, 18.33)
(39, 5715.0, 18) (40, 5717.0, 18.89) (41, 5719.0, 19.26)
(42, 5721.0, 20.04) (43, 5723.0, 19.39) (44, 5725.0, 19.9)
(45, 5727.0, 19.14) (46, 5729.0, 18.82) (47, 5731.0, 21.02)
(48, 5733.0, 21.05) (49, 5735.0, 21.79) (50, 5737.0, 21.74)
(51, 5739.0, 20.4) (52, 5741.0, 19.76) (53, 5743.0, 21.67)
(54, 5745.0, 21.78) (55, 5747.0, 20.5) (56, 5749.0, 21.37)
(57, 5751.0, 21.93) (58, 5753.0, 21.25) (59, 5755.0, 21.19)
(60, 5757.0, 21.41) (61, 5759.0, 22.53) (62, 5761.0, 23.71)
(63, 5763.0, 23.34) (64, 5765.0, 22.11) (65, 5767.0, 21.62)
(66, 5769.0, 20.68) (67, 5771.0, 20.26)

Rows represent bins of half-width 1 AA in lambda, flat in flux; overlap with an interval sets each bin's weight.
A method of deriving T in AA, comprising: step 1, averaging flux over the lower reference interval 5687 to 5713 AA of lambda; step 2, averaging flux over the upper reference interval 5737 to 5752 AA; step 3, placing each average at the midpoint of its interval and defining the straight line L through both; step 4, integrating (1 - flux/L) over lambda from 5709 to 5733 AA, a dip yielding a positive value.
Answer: 0.4 AA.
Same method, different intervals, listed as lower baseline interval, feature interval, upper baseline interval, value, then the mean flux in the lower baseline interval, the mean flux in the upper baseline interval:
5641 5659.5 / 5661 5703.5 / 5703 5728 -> 1.2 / 19.4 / 18.9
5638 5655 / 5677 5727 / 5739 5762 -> 4.1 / 18.9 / 21.5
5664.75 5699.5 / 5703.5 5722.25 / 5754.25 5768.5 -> 1.1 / 18.5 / 22.2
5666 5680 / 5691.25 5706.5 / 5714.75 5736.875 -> 1.0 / 18.7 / 19.9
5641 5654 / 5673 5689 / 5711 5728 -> 0.5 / 18.9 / 19.2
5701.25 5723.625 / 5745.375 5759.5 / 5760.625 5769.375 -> 0.0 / 18.8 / 22.3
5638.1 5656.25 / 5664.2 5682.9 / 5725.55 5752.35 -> 0.6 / 19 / 20.8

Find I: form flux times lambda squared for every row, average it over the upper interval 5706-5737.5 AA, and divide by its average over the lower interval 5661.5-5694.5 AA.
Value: 1.06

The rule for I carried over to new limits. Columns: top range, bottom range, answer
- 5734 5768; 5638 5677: 1.17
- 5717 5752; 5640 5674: 1.09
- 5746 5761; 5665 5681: 1.18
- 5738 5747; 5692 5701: 1.19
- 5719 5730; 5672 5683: 1.08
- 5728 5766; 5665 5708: 1.18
